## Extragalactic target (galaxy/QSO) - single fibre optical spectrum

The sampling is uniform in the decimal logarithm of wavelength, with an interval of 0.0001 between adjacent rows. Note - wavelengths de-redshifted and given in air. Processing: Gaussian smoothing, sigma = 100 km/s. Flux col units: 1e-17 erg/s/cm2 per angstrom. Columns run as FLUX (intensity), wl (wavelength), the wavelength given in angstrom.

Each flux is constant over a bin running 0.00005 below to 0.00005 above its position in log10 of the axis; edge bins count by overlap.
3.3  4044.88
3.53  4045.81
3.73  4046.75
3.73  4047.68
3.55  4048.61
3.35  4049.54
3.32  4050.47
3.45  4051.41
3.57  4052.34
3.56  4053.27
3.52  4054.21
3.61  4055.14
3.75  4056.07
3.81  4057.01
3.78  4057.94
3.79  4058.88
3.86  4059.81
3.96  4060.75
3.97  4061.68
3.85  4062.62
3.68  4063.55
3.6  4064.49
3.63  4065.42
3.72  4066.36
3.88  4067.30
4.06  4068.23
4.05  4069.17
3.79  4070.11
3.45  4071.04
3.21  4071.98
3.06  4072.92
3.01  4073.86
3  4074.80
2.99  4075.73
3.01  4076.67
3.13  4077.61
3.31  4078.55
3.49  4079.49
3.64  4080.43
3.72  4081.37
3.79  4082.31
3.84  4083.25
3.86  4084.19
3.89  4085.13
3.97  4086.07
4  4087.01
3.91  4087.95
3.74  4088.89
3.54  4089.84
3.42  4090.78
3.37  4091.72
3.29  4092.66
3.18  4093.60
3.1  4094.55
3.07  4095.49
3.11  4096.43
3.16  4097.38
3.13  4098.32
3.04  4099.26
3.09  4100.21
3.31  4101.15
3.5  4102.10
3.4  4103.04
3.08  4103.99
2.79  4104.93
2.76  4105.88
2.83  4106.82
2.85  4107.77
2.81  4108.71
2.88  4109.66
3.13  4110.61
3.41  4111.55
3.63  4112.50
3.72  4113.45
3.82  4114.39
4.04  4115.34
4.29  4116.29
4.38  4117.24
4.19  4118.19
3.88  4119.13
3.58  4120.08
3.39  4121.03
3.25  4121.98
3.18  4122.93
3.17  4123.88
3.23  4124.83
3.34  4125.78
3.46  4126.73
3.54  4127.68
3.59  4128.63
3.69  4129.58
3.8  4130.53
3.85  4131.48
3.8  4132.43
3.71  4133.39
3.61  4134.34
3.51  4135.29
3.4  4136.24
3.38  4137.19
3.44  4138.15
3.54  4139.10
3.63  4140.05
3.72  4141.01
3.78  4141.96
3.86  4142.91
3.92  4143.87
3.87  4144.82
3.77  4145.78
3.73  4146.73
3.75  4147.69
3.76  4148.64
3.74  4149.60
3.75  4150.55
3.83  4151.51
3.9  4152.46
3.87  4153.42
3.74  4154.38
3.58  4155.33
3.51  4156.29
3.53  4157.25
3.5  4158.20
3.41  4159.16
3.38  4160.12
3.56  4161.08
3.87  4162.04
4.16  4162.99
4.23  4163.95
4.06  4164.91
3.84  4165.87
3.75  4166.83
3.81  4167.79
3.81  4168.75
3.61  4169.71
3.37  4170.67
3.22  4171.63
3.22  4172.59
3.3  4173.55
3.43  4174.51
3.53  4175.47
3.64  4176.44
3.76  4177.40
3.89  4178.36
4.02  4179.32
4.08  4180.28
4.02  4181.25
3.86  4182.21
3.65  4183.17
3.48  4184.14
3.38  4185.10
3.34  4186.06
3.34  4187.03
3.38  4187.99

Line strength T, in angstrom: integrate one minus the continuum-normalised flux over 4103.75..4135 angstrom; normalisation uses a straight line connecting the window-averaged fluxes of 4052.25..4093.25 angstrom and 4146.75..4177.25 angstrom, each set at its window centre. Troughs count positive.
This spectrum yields 1.4 angstrom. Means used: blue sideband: 3.61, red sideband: 3.67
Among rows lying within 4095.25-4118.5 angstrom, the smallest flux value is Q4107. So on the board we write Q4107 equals 2.76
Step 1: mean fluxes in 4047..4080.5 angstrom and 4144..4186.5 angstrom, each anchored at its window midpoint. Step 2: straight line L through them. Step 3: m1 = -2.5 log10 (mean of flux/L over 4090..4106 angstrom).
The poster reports 0.14 mag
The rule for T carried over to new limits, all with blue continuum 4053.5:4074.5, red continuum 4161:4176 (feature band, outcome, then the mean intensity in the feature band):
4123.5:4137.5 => 0.5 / 3.54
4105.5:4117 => 0.9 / 3.37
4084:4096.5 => 0.5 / 3.54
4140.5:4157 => -0.4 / 3.76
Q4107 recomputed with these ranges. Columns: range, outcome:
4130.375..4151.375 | 3.38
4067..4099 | 2.99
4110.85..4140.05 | 3.17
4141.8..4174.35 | 3.22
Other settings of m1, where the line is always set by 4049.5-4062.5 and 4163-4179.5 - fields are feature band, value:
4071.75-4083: 0.121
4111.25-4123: -0.027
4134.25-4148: 0.006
